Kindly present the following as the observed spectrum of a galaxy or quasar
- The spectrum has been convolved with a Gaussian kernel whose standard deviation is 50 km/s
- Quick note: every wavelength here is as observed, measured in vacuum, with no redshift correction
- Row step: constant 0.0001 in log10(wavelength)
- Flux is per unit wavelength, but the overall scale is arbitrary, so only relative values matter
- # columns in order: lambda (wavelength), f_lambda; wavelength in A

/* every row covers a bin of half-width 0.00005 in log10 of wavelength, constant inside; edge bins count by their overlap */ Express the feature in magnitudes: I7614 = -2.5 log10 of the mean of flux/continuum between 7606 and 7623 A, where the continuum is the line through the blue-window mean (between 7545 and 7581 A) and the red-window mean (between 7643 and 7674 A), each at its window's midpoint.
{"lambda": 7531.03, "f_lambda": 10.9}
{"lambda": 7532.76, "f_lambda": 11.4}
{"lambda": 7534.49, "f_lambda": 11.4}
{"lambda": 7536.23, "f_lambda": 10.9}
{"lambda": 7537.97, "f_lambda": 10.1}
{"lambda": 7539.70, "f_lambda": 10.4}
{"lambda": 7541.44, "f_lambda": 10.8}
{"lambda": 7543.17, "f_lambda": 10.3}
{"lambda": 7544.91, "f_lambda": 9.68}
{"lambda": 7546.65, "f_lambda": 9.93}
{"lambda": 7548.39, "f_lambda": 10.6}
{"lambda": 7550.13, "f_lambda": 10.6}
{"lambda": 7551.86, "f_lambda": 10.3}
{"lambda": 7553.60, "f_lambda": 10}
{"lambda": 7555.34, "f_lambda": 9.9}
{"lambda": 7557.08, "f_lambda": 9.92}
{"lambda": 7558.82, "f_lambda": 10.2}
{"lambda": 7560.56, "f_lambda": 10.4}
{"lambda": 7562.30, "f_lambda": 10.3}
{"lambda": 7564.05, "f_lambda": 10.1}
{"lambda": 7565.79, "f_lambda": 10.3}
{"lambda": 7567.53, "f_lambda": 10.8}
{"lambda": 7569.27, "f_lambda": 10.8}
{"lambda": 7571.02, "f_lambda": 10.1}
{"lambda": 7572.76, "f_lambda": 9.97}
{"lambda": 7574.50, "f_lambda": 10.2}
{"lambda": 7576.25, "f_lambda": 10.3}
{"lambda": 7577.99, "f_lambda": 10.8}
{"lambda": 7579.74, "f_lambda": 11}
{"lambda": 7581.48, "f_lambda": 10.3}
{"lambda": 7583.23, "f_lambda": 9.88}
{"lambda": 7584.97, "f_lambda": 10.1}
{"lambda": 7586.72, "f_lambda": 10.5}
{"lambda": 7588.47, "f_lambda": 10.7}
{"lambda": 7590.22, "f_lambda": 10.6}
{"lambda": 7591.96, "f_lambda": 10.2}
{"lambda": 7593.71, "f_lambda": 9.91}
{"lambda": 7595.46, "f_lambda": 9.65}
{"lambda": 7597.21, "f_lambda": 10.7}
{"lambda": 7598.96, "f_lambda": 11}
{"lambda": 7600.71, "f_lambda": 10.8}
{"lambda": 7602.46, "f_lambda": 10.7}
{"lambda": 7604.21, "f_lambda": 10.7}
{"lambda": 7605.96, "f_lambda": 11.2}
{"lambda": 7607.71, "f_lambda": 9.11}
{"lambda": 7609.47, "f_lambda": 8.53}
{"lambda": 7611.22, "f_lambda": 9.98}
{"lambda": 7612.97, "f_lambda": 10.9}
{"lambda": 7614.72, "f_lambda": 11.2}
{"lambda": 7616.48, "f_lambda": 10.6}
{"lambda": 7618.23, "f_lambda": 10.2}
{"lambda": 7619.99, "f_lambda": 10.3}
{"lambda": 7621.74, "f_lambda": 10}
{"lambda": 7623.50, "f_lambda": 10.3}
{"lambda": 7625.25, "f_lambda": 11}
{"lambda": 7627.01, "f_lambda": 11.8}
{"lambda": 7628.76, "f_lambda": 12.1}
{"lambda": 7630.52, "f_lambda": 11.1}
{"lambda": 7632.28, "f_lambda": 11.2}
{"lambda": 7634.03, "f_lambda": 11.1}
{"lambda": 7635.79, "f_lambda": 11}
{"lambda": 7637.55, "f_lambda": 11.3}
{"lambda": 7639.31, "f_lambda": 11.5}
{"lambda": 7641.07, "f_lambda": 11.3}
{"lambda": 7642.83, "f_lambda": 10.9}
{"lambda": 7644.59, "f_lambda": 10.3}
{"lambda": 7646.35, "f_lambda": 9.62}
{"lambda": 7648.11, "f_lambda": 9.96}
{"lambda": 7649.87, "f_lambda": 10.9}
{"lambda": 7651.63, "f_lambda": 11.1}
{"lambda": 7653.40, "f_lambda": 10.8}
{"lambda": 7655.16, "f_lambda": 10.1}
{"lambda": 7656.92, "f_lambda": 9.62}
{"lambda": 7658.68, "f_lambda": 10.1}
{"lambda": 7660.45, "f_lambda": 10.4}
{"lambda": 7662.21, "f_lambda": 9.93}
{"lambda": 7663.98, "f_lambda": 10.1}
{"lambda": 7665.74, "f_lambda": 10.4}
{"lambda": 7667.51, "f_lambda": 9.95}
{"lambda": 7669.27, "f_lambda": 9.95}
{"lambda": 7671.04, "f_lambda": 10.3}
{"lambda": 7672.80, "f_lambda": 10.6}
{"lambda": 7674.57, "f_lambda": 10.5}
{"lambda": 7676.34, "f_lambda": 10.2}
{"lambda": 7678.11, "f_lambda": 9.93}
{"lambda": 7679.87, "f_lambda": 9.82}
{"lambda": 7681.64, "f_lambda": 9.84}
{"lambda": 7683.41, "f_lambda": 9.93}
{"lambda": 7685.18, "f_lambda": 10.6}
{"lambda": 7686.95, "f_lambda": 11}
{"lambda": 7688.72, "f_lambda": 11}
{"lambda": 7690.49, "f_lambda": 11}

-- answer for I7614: 0.01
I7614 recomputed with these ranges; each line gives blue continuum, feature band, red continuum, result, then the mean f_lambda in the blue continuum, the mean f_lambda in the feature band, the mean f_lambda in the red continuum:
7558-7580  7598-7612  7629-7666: 0.03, 10.4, 10.3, 10.6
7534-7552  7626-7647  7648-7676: -0.08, 10.4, 11.1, 10.3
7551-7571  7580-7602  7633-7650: 0.01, 10.3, 10.4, 10.8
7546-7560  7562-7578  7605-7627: -0.01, 10.2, 10.3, 10.3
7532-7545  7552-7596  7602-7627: 0.03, 10.7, 10.3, 10.4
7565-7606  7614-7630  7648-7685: -0.05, 10.5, 10.8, 10.2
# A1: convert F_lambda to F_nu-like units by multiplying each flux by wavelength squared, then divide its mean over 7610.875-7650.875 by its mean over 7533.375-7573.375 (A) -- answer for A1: 1.1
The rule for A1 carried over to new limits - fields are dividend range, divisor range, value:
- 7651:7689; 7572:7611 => 1.02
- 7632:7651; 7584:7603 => 1.05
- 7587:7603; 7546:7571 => 1.03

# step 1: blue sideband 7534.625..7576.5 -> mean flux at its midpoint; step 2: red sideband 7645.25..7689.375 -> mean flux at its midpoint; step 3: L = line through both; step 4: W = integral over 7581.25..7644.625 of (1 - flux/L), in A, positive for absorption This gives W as -2.1 A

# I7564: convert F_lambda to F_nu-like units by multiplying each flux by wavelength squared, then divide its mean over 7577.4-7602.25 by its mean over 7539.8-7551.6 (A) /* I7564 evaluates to 1.02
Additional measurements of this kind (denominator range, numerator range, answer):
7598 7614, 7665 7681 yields 1.00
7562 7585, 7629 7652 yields 1.07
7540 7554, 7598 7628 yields 1.04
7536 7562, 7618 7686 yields 1.05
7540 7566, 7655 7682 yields 1.02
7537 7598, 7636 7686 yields 1.03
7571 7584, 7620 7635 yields 1.08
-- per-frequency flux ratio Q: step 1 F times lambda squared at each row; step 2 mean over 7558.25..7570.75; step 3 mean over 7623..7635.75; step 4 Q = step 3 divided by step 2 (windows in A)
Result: 1.10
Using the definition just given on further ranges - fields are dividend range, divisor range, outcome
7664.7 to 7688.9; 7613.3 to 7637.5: 0.95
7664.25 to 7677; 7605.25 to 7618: 1.02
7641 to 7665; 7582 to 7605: 1.01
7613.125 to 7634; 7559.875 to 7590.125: 1.06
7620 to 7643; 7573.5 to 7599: 1.08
